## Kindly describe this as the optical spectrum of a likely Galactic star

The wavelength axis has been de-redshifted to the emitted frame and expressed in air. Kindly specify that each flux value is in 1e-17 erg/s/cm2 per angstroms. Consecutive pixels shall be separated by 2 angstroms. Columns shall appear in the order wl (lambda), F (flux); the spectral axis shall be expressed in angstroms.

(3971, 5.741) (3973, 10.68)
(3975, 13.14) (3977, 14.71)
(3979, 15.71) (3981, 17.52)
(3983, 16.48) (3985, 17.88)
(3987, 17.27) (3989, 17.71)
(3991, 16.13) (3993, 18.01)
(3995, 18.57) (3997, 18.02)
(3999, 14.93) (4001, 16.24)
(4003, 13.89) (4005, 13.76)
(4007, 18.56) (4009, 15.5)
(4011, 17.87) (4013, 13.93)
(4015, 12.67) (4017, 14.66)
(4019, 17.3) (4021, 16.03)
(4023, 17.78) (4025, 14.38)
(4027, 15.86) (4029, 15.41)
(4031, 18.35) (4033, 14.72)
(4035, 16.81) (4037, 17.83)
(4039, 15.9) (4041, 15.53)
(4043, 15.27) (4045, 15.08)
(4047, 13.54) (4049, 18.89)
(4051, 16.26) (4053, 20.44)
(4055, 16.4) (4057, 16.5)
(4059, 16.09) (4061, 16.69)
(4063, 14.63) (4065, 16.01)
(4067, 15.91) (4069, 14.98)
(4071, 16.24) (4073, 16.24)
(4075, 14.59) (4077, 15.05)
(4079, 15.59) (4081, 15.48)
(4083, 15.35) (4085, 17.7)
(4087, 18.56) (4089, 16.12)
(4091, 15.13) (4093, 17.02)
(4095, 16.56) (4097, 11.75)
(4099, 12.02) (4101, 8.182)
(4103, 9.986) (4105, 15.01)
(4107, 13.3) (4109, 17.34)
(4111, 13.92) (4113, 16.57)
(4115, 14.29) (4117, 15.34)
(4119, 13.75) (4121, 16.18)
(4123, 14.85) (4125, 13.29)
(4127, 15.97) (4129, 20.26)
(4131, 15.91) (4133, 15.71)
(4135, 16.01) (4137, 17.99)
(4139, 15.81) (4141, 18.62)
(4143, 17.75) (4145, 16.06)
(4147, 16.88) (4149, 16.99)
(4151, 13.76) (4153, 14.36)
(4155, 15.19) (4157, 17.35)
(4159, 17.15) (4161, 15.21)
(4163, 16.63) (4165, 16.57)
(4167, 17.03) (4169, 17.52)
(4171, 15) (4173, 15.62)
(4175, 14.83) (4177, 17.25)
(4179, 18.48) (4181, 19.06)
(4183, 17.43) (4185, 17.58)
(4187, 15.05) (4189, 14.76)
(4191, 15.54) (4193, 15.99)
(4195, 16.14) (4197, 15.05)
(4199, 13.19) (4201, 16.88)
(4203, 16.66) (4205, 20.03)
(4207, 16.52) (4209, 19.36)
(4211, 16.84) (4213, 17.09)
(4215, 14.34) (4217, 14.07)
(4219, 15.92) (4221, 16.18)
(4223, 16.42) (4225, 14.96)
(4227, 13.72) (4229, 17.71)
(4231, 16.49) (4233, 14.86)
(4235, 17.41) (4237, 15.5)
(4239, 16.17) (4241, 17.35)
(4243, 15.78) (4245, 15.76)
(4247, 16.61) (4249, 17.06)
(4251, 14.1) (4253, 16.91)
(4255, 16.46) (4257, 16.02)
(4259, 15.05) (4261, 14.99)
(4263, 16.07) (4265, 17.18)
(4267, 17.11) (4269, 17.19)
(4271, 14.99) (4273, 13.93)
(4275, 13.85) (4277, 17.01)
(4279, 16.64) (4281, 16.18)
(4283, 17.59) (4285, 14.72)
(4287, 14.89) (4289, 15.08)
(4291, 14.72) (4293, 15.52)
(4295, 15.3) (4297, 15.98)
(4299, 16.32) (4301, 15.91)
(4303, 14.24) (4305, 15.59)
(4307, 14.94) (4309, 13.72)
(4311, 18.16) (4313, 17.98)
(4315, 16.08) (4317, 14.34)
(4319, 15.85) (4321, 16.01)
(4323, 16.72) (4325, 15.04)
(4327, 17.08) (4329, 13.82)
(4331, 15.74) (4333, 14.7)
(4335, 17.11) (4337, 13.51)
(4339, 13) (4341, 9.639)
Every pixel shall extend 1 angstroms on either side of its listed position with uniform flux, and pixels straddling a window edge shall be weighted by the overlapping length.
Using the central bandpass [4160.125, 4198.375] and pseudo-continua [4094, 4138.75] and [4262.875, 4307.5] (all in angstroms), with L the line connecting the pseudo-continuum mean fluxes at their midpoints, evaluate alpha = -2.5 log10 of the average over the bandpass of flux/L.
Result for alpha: -0.08 mag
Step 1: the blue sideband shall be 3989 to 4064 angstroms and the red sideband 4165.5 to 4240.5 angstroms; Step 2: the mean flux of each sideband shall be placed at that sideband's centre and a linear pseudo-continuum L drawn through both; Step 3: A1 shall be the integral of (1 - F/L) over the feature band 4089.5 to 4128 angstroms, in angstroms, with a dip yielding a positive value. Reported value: 4.7 angstroms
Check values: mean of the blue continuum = 16.2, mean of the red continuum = 16.3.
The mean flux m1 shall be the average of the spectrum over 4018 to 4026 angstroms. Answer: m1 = 16.4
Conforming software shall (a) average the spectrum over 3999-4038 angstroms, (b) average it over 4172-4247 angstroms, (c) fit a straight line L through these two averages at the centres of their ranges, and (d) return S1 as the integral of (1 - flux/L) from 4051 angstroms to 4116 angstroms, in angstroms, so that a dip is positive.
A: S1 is 2.7 angstroms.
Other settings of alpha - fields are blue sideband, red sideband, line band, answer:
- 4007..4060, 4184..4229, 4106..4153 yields 0.01 mag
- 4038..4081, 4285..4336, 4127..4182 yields -0.05 mag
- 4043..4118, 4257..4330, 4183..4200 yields 0.00 mag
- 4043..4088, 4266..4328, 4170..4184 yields -0.06 mag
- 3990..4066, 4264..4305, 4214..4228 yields 0.05 mag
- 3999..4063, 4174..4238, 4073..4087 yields 0.02 mag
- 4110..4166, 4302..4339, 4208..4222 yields -0.03 mag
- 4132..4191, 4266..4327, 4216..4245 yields 0.01 mag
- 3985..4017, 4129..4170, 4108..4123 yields 0.08 mag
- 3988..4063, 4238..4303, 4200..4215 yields -0.09 mag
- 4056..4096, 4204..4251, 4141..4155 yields 0.00 mag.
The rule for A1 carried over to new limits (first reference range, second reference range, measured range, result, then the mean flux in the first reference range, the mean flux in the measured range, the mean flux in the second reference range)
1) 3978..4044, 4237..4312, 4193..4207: -0.33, 16.3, 16.3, 15.8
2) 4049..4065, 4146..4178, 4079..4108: 3.65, 16.8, 14.5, 16.1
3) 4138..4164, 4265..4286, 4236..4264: 0.10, 16.3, 16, 16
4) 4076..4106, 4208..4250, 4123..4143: -1.96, 14.6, 16.6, 16.2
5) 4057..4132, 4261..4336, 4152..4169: -0.98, 15.2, 16.3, 15.8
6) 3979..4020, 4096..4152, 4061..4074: -0.06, 16.3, 15.7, 15.1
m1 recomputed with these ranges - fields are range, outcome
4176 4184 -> 18.1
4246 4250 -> 16.8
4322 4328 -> 16.3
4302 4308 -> 14.9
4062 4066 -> 15.3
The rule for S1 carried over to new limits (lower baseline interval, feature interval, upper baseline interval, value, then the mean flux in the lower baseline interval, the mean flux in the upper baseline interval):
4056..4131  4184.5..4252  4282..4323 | -2.6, 15.2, 15.7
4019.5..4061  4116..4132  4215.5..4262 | 0.5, 16.4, 15.9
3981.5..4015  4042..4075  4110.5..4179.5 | 0.3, 16.4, 16.1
